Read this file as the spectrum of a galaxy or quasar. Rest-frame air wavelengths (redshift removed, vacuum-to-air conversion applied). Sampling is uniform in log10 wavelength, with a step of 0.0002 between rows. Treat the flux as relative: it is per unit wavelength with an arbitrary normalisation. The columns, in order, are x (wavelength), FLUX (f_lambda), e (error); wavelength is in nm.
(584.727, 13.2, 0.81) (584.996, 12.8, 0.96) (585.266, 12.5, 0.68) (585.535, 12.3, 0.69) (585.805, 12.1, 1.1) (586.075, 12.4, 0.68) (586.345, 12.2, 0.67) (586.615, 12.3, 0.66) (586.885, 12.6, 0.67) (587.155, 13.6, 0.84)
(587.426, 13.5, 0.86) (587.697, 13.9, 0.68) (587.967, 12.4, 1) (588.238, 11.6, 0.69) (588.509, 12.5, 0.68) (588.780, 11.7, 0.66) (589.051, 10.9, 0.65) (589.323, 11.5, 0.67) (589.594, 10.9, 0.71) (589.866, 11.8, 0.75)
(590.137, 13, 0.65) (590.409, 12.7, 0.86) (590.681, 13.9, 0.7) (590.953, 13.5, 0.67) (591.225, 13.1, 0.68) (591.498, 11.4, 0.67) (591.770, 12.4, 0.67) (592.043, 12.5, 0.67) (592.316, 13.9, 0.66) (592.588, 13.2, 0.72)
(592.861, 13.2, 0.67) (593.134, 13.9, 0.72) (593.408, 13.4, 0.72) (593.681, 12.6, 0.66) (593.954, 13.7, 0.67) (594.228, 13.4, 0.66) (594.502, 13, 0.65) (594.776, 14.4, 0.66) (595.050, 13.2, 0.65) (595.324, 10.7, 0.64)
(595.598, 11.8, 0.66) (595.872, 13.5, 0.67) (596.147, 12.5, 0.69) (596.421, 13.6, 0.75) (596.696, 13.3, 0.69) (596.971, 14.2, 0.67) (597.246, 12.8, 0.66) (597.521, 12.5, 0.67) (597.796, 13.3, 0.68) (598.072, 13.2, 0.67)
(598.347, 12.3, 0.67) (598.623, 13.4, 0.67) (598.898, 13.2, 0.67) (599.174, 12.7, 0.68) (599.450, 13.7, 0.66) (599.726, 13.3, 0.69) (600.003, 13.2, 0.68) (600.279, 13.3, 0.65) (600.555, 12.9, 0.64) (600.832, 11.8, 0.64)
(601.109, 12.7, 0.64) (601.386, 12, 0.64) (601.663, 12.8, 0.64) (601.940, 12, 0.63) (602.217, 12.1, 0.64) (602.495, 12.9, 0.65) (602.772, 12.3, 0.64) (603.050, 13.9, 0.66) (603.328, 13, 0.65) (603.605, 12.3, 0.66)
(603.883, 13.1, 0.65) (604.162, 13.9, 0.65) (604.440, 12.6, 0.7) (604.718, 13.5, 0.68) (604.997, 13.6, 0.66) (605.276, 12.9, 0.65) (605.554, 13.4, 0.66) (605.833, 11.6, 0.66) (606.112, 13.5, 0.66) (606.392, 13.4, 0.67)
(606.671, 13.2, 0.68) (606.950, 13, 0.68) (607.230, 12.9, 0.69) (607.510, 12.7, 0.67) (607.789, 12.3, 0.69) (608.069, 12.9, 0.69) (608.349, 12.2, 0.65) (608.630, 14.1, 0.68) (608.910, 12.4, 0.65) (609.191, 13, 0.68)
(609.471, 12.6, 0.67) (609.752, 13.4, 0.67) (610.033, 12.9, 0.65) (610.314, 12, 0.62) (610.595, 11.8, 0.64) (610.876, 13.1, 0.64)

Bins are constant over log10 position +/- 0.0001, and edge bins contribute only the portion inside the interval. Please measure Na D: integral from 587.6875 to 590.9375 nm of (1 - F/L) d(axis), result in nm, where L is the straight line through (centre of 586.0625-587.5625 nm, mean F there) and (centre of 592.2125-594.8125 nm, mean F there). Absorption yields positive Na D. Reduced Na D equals 0.20 nm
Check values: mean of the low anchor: 12.8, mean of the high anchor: 13.4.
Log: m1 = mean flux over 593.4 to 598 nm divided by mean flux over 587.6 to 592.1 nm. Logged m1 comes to 1.06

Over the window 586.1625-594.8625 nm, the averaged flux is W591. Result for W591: 12.8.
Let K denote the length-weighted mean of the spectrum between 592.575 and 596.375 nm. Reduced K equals 13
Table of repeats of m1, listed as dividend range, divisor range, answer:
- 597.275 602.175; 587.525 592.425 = 1.03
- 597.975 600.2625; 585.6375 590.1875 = 1.07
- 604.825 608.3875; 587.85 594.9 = 1.02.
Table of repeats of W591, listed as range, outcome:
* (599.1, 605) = 12.9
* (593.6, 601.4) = 13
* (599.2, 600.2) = 13.3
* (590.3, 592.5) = 12.9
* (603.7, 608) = 13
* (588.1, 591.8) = 12.2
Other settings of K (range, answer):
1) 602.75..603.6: 13.1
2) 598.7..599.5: 13.2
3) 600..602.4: 12.5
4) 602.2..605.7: 13.1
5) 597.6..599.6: 13.1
